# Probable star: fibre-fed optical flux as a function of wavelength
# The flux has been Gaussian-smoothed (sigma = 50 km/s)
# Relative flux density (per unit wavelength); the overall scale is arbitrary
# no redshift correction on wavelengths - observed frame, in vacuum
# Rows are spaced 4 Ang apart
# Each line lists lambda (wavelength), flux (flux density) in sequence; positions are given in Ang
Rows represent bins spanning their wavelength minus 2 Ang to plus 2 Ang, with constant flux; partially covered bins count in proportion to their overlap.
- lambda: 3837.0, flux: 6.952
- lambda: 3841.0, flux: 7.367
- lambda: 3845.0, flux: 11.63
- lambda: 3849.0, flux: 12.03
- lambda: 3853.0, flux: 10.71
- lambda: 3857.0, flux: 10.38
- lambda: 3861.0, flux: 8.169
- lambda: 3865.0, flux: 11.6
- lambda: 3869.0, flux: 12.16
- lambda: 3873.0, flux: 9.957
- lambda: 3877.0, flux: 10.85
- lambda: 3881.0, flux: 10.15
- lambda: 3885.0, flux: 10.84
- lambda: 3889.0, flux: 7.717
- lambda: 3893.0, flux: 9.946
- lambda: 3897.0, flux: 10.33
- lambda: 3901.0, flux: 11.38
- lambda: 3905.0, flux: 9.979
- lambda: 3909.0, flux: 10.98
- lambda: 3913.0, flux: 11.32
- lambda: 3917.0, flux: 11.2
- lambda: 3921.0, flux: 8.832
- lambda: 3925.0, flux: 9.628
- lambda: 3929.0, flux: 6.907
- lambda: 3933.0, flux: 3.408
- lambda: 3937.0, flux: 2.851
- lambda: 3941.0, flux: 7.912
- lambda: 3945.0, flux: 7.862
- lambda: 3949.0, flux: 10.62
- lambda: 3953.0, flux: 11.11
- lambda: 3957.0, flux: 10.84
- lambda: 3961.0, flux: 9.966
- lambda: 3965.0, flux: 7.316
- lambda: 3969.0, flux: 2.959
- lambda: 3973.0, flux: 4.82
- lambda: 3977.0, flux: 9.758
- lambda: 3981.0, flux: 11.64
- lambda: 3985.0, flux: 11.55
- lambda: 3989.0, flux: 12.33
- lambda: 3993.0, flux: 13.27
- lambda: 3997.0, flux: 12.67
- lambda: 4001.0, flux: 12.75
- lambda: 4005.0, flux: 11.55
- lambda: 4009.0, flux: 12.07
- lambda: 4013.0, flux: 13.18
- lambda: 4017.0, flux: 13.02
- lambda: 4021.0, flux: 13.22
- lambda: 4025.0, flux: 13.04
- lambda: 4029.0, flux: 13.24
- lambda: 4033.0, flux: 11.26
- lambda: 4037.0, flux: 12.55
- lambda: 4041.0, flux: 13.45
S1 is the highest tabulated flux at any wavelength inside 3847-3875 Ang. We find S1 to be 12.16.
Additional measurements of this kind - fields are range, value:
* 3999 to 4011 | 12.75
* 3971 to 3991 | 12.33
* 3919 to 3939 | 9.628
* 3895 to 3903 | 11.38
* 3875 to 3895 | 10.85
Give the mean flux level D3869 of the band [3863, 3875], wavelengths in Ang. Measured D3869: 11.2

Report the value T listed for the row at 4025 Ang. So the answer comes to 13.04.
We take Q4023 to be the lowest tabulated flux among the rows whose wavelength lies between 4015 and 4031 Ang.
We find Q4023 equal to 13.02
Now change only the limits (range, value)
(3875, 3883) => 10.15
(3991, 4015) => 11.55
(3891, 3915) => 9.946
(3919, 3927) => 8.832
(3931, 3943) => 2.851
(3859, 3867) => 8.169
